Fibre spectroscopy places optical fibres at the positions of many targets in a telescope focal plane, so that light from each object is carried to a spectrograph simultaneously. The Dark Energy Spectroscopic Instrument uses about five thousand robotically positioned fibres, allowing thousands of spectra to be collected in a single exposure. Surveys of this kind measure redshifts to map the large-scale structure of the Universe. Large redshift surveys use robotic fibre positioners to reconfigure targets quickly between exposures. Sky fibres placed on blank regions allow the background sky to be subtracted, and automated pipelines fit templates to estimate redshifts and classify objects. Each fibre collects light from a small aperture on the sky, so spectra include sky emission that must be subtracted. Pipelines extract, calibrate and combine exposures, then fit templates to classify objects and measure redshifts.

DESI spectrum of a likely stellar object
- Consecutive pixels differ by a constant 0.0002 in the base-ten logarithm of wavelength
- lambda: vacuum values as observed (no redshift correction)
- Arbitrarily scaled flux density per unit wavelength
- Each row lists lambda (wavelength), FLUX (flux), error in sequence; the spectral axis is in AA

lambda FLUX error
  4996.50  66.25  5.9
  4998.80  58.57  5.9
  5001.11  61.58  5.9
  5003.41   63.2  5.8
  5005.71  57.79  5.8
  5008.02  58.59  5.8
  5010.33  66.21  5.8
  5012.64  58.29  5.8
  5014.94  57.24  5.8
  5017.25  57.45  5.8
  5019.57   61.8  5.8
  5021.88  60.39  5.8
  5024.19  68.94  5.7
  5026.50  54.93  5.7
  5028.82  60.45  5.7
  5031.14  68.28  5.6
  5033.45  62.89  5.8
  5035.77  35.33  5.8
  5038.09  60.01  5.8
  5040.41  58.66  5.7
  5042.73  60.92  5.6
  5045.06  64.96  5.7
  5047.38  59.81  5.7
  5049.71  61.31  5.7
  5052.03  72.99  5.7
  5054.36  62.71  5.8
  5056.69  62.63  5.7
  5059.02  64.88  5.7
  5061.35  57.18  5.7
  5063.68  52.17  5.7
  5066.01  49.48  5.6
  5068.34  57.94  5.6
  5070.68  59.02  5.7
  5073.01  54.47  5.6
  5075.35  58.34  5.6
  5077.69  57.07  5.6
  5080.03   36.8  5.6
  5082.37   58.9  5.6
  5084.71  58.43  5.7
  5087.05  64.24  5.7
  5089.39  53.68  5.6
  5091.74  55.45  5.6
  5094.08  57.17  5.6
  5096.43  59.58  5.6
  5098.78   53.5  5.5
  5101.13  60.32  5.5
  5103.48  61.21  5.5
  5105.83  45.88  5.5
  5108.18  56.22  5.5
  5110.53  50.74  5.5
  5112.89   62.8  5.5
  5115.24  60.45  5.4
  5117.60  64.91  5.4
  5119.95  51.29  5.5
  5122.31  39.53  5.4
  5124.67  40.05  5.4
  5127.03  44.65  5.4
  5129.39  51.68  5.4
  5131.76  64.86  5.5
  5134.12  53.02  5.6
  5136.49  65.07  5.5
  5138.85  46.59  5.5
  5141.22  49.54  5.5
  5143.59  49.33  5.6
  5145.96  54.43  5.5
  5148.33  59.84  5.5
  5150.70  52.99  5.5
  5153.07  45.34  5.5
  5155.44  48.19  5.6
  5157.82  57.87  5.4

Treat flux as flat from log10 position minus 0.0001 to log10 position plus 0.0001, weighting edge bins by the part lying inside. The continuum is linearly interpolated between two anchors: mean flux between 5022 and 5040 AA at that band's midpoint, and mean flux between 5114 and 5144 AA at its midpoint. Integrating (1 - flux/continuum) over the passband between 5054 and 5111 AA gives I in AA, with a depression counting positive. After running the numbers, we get -0.8 AA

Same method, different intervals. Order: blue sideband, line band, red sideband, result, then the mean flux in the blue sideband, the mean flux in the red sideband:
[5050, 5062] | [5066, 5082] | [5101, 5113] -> 1.9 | 64.2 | 55.2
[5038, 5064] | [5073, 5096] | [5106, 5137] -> 0.9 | 61.9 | 53.7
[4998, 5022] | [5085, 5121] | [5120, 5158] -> -2.3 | 60.1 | 51.3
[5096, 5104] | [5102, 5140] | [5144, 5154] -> 1.6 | 58.3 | 53.1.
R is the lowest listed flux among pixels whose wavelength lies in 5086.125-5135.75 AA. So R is 39.53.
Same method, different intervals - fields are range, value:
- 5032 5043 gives 35.33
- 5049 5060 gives 61.31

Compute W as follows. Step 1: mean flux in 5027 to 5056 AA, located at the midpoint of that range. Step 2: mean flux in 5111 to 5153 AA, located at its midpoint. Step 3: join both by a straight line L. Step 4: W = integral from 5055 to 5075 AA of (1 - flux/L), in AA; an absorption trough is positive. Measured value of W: 0.4 AA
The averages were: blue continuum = 60.6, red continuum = 53.3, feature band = 57.4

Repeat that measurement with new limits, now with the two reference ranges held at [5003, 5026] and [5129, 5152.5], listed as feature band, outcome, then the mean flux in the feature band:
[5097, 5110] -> 0.24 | 55.4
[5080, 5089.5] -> 0.12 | 56.6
